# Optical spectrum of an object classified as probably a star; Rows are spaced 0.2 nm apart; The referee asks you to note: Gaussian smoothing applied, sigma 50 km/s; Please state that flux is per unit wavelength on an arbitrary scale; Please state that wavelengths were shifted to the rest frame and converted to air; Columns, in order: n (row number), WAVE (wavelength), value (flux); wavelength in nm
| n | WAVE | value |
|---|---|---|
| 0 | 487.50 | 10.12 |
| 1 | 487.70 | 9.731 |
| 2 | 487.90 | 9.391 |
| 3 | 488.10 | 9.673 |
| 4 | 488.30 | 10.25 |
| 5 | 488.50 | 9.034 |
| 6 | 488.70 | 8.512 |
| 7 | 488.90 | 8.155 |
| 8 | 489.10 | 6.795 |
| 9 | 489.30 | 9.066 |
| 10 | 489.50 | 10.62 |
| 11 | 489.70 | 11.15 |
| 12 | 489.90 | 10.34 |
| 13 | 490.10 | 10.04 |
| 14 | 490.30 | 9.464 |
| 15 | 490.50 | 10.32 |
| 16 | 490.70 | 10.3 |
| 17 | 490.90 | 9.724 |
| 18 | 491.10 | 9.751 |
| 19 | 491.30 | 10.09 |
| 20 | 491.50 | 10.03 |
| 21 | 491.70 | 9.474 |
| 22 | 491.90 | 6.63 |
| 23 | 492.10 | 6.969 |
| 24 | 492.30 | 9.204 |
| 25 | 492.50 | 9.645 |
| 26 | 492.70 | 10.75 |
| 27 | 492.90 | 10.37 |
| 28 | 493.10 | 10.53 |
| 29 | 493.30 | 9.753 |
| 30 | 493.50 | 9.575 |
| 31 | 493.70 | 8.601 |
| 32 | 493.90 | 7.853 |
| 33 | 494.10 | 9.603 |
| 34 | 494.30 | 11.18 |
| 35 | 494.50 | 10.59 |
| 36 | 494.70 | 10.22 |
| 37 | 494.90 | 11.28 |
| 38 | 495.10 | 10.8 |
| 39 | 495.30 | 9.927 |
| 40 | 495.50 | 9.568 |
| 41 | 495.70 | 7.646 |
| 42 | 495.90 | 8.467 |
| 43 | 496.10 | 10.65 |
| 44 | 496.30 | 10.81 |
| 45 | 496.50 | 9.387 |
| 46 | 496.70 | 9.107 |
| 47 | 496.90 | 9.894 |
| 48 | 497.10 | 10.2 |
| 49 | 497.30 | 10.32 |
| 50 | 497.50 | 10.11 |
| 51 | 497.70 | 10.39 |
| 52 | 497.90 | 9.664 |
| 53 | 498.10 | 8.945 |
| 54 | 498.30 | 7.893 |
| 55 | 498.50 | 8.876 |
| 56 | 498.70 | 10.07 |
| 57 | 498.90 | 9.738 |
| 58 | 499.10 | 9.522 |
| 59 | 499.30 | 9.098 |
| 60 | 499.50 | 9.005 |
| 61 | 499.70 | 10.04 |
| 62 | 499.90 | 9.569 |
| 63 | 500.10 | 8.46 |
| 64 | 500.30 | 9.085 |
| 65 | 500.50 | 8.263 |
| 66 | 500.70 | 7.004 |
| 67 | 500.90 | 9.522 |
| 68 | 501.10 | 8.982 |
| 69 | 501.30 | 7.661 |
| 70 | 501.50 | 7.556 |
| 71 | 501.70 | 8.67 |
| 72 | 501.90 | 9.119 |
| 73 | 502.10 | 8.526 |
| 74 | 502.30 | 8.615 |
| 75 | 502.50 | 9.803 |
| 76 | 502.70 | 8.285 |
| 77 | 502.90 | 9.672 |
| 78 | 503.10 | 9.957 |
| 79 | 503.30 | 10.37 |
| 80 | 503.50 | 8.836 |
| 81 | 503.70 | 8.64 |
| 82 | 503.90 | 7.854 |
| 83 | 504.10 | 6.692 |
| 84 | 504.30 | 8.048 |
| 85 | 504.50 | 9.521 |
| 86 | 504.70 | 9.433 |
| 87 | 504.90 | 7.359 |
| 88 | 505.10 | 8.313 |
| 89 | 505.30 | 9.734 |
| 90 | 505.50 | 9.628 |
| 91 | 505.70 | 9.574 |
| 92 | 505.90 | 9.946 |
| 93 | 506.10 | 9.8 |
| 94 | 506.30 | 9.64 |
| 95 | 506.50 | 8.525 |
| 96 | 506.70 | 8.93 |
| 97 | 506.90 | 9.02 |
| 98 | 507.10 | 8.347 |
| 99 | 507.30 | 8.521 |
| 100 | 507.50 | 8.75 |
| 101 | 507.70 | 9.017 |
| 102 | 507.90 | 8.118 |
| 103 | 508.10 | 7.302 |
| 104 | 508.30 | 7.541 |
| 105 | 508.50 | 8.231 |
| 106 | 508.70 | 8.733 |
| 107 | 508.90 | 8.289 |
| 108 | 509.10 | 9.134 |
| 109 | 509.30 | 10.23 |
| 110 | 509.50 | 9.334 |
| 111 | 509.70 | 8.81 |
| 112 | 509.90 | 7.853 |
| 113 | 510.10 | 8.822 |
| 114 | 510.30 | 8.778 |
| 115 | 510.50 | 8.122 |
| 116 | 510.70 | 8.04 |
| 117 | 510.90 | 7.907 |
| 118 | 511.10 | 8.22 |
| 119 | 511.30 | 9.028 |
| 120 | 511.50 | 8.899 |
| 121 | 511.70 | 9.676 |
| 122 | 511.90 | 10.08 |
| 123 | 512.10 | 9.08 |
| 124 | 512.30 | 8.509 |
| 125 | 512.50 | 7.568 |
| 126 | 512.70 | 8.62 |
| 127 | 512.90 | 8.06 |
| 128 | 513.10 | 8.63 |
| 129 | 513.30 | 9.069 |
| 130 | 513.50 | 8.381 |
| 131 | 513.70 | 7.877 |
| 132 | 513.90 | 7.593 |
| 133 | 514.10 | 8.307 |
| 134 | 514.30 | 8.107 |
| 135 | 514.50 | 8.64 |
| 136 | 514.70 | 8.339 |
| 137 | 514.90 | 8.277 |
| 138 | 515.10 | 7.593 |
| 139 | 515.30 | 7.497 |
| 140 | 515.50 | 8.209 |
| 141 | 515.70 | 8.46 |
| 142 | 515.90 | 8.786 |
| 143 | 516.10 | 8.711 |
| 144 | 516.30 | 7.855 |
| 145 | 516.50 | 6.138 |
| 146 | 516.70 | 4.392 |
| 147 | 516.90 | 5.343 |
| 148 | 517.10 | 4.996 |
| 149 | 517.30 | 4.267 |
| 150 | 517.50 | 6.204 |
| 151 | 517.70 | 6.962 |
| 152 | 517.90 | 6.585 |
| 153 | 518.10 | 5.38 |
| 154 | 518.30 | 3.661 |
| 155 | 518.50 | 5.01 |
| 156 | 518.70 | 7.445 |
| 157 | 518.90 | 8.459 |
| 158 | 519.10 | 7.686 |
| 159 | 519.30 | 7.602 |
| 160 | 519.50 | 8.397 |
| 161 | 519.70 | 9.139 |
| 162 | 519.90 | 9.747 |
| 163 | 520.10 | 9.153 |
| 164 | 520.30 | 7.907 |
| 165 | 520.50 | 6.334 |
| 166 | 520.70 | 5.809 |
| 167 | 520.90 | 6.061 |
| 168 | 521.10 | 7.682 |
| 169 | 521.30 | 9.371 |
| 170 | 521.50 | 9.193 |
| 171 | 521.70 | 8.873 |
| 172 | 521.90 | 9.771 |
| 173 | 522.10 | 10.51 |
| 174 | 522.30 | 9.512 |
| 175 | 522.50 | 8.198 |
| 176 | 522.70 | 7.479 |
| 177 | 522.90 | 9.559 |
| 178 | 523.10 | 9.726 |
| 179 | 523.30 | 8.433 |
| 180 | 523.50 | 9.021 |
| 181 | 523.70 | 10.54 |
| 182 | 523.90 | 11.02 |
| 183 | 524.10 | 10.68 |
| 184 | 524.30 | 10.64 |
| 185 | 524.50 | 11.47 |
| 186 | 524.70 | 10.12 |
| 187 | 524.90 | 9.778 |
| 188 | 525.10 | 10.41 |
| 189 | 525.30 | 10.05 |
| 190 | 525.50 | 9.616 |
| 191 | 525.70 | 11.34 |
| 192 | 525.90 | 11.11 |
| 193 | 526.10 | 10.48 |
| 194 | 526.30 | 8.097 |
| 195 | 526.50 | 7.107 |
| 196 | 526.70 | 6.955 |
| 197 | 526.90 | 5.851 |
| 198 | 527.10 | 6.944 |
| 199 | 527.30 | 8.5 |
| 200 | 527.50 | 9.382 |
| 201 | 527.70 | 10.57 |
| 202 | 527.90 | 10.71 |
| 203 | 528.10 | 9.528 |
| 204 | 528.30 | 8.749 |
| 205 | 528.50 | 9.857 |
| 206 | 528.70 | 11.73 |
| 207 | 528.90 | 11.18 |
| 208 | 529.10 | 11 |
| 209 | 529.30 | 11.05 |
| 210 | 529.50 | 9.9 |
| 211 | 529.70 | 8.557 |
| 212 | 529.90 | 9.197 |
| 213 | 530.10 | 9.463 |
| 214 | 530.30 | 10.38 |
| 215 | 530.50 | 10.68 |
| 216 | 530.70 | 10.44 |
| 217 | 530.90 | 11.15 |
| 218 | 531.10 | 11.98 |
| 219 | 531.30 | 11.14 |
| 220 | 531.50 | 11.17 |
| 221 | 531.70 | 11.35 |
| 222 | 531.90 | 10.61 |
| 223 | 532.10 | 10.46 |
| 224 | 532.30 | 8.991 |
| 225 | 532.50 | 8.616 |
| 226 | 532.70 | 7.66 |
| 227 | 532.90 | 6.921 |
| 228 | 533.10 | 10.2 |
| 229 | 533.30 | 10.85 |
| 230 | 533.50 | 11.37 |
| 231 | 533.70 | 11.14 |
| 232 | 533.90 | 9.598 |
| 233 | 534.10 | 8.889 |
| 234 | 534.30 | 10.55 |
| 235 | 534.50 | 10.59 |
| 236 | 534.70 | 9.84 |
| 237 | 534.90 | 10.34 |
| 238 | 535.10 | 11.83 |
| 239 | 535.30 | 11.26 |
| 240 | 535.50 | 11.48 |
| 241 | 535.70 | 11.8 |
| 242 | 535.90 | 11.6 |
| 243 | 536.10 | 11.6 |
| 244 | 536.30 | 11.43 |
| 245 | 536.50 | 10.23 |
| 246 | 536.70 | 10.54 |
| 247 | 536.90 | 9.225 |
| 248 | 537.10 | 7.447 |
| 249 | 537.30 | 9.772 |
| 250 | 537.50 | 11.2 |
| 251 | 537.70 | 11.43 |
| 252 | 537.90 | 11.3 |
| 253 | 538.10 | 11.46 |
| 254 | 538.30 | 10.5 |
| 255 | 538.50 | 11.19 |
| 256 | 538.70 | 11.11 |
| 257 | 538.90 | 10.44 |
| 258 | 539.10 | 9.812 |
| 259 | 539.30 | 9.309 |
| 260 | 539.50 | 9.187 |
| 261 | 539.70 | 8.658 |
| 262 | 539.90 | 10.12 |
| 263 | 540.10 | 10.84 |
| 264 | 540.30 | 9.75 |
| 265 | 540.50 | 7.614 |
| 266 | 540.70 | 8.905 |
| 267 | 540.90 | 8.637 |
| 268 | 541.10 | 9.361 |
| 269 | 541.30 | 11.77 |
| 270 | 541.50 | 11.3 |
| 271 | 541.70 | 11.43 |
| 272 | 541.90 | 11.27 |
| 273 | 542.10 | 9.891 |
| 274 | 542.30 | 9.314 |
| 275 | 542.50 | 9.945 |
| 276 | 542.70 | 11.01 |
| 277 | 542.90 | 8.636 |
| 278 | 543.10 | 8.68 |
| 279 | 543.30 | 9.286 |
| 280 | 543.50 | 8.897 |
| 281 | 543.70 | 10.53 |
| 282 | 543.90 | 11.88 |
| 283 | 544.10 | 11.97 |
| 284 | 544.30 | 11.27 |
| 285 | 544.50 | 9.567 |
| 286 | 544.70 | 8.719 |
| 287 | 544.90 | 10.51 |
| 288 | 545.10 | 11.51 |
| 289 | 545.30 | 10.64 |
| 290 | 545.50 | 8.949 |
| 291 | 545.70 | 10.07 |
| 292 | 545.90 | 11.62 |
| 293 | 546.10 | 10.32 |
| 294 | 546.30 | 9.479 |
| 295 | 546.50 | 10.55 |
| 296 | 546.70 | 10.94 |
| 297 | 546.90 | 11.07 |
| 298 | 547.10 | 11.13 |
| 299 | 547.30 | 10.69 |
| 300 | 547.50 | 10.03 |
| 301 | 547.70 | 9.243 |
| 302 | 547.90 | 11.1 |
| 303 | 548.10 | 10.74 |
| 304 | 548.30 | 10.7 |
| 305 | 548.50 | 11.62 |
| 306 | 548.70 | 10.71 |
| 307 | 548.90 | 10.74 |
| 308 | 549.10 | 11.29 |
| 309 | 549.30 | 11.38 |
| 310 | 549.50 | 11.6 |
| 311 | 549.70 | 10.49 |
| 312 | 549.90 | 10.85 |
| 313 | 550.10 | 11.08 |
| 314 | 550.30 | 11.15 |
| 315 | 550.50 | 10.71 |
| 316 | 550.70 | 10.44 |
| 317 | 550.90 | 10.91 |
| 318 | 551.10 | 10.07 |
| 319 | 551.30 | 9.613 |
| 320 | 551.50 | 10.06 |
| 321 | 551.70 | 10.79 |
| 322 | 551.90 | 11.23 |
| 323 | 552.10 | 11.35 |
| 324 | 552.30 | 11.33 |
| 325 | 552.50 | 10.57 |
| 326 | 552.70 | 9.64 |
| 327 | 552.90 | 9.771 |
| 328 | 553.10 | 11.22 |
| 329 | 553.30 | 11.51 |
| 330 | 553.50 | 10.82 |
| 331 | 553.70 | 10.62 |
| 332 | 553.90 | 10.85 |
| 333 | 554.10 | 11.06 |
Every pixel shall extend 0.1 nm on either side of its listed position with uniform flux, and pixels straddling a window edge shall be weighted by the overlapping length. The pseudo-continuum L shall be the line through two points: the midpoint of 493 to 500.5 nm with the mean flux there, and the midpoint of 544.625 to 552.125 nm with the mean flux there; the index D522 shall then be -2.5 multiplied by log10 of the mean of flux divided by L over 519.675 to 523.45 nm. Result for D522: 0.18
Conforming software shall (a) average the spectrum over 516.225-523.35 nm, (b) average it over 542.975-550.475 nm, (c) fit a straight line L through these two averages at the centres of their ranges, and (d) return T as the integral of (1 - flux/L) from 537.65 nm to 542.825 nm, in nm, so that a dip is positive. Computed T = -0.20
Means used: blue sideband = 7.46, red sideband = 10.6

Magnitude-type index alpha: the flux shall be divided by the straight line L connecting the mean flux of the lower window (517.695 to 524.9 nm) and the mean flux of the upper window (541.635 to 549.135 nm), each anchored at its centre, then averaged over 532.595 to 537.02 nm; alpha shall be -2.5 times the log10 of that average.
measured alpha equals -0.09 mag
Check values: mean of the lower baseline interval 8.46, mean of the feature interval 10.4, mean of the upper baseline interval 10.4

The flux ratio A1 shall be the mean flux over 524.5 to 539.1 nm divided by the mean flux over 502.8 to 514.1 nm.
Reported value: 1.2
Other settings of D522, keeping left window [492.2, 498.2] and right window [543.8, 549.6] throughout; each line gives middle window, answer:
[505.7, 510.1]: 0.146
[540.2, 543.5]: 0.089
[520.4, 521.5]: 0.378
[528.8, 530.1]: 0.033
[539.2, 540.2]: 0.102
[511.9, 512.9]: 0.181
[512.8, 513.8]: 0.203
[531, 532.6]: -0.010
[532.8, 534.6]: 0.049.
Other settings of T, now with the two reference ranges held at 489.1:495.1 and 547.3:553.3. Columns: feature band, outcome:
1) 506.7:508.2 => 0.23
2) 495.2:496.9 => 0.06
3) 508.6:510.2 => 0.18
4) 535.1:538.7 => -0.12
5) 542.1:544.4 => 0.10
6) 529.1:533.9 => 0.12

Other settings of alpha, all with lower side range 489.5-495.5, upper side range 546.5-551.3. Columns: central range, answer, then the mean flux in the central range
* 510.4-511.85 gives 0.177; 8.61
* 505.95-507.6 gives 0.124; 8.97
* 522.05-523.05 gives 0.148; 9.01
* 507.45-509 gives 0.220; 8.23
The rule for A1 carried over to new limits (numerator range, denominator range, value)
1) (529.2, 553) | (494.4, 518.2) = 1.20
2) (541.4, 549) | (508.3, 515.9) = 1.23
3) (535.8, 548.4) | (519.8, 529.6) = 1.10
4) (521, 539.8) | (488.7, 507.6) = 1.08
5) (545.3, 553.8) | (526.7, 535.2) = 1.07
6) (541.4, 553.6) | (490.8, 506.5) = 1.14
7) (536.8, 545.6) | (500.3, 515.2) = 1.17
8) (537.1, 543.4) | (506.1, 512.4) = 1.15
